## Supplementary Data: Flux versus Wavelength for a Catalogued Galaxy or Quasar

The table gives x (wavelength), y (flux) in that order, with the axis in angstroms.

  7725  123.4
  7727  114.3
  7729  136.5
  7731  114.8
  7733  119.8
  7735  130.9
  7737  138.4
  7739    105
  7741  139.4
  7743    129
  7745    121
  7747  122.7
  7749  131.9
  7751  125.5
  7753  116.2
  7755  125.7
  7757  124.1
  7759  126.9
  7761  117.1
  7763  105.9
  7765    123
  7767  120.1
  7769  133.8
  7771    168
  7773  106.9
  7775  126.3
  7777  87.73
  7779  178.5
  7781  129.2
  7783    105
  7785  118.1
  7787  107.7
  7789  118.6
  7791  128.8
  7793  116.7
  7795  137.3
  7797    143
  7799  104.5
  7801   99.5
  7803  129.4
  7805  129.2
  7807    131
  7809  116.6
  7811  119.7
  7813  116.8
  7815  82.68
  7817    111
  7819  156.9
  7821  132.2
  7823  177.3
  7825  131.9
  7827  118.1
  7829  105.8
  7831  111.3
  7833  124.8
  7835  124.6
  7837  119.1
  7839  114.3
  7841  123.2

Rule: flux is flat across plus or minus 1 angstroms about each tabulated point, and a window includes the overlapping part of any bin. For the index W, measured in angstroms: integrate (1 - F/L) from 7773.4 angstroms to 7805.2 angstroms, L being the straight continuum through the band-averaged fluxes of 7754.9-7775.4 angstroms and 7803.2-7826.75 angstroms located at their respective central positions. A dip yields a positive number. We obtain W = 1.08 angstroms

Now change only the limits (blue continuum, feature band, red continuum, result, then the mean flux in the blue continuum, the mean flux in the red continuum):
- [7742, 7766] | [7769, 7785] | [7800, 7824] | -0.6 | 122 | 125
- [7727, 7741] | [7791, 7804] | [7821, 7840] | 0.3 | 125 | 126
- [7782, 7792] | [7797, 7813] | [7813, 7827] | 0.4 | 116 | 130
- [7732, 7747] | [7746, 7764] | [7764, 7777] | 0.6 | 126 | 126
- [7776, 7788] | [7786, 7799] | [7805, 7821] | -0.3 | 121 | 121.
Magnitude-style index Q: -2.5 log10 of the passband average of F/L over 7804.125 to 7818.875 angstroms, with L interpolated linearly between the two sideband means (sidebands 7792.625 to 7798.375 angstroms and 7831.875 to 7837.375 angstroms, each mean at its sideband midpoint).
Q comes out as 0.10 mag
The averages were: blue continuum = 132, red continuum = 123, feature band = 118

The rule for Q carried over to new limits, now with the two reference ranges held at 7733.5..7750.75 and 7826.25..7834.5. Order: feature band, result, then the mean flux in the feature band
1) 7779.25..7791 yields 0.01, 121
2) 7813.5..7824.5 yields -0.13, 131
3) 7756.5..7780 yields -0.03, 127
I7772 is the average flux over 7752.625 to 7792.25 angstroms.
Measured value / 123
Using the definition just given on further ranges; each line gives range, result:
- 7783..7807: 121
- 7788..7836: 124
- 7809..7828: 127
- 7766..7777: 127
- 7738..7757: 124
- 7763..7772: 133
